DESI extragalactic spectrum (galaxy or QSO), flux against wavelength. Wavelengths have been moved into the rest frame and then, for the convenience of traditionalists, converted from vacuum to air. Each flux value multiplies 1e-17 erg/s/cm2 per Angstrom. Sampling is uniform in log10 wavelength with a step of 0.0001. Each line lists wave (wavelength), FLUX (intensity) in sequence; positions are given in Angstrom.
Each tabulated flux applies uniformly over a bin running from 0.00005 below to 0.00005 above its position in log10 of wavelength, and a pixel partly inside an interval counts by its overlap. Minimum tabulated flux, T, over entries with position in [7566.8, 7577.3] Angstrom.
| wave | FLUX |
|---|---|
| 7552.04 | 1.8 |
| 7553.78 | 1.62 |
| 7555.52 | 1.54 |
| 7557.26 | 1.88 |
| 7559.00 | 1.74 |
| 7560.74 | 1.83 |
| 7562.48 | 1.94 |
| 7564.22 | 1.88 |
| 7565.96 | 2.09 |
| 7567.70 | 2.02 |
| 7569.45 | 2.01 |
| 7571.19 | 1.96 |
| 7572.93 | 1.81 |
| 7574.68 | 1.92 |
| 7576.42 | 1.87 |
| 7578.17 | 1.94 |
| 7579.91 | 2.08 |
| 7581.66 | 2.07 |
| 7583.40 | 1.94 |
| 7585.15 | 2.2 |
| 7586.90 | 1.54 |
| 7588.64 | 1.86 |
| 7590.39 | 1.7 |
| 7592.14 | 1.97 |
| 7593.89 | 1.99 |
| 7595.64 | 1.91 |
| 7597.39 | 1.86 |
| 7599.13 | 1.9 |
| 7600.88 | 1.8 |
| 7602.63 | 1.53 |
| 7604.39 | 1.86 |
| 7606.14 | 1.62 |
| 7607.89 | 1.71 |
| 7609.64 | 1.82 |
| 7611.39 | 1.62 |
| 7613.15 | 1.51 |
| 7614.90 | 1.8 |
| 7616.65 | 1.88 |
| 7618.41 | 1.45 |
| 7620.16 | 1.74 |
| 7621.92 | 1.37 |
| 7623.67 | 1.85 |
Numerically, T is 1.81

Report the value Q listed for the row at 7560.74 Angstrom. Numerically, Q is 1.83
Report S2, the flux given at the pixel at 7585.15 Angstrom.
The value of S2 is 2.2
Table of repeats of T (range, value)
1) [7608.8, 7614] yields 1.51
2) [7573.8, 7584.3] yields 1.87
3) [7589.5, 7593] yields 1.7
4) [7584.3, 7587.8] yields 1.54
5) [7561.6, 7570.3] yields 1.88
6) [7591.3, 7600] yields 1.86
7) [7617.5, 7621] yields 1.45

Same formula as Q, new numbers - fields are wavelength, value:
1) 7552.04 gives 1.8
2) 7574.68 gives 1.92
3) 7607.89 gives 1.71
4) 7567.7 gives 2.02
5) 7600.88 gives 1.8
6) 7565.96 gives 2.09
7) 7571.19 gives 1.96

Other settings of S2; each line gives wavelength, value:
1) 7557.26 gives 1.88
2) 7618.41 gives 1.45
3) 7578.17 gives 1.94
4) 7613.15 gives 1.51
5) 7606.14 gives 1.62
